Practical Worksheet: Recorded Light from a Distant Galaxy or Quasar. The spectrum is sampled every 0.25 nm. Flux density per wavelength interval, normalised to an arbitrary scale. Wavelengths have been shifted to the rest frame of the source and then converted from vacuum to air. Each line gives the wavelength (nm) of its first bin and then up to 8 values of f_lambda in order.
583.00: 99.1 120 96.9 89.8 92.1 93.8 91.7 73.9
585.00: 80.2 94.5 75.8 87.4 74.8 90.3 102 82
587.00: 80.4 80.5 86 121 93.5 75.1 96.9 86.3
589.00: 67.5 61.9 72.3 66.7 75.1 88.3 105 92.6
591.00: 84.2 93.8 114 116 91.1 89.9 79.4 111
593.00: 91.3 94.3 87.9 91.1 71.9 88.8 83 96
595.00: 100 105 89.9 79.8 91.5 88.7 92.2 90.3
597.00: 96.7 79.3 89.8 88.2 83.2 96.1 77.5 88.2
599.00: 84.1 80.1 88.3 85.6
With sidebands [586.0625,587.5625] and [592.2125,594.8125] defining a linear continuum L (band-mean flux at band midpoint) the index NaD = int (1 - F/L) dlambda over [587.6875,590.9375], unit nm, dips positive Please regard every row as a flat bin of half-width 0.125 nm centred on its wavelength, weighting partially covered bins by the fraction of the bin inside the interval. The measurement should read 0.13 nm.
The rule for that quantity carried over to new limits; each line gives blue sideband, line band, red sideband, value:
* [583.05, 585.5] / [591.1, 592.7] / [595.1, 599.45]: -0.14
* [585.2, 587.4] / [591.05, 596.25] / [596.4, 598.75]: -0.36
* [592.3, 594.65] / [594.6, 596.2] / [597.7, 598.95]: -0.10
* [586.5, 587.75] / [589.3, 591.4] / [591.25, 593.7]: 0.21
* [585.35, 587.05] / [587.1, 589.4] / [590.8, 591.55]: 0.10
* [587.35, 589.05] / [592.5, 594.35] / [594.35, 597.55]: 0.01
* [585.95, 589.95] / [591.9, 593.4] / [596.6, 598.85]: -0.13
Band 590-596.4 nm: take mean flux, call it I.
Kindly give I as 92.6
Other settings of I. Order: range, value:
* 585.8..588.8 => 89.1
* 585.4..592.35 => 87.5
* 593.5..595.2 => 89.2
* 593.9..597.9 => 89.5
